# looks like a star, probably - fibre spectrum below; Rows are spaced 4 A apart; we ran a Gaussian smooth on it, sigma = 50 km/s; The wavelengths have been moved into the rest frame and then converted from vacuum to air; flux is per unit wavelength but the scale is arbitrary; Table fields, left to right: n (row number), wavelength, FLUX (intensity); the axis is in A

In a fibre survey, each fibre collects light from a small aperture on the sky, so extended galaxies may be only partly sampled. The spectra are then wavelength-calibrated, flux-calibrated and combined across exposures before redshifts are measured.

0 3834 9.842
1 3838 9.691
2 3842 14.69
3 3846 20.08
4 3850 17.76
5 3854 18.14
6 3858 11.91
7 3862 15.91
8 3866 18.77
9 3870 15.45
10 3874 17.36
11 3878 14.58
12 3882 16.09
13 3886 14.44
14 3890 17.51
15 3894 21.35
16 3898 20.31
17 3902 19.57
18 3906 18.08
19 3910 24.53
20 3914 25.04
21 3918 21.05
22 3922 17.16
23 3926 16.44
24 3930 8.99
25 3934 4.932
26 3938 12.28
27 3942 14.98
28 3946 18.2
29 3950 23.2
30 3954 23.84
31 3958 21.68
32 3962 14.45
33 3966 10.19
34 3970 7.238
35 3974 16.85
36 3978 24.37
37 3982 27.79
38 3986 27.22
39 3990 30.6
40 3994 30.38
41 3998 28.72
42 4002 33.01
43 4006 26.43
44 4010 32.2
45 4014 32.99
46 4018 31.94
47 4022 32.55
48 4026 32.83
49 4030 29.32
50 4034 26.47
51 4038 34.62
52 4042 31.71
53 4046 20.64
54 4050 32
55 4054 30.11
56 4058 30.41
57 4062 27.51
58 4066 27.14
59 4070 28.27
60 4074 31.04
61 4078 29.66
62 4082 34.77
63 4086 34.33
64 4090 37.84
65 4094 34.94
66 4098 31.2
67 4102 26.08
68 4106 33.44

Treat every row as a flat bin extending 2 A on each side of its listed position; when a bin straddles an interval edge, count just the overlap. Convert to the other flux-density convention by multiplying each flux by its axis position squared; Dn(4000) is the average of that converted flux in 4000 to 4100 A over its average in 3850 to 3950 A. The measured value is 1.97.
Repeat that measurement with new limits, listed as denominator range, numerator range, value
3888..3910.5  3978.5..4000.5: 1.51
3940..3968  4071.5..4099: 1.97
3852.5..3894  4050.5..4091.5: 2.11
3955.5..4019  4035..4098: 1.30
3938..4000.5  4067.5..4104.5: 1.60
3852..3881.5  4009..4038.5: 2.12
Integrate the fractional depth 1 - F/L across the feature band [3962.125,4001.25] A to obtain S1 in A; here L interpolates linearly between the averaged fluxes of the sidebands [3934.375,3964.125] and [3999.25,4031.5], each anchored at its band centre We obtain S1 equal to 3.8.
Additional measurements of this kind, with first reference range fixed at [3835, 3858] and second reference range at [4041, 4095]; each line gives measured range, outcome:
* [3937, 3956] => 3.0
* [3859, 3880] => 1.0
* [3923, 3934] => 4.9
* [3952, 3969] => 4.6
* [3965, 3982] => 5.5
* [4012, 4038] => -3.4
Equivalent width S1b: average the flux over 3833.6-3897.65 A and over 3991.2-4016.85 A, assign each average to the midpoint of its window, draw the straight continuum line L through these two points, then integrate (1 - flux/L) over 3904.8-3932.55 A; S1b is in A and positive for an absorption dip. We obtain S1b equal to 3.8 A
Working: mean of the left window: 16.1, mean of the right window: 30.7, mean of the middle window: 18.5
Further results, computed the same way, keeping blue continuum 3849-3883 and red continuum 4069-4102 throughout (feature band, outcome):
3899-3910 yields -0.5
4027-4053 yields -0.2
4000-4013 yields -2.0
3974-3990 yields -0.6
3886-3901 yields -0.6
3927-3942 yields 7.9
